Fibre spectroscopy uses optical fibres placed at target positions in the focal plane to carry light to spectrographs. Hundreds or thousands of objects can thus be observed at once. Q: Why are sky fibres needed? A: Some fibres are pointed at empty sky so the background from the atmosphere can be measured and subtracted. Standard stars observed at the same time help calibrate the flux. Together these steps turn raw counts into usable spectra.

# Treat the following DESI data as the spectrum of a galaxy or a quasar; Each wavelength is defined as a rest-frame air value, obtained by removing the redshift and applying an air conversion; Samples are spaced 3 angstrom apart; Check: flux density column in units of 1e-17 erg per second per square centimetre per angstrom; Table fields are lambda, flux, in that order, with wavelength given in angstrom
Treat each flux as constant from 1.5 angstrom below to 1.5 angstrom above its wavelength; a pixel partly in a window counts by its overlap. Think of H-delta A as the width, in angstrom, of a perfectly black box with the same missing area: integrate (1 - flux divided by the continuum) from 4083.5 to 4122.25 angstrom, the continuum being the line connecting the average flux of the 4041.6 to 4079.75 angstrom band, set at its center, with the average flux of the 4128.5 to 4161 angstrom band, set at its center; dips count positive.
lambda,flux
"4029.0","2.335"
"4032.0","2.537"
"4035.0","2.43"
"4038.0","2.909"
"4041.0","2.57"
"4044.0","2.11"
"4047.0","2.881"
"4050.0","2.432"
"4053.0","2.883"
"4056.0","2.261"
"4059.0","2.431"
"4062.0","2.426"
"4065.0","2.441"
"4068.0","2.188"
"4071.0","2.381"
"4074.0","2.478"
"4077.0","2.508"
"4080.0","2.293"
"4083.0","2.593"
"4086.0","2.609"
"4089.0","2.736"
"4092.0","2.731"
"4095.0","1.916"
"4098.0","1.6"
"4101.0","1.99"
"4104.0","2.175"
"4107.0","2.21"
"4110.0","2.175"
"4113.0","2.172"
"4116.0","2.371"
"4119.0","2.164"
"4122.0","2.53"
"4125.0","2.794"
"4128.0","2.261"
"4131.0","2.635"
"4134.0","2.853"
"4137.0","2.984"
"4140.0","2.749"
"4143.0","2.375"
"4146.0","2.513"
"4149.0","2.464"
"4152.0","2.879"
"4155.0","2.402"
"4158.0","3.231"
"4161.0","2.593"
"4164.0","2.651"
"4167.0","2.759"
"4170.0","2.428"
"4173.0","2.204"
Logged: 4.7 angstrom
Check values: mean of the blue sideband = 2.45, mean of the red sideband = 2.69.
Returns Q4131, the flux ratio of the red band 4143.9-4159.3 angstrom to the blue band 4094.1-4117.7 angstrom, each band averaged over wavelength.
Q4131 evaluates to 1.3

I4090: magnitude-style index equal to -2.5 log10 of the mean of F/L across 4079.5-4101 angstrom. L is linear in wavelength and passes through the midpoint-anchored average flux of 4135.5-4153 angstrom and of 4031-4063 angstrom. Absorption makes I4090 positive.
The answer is 0.11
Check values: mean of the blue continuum 2.54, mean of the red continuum 2.65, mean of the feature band 2.33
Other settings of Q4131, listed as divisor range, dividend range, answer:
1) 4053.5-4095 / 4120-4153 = 1.07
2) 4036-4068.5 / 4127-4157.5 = 1.05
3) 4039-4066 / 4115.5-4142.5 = 1.04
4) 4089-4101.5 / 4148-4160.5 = 1.28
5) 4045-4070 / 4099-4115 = 0.86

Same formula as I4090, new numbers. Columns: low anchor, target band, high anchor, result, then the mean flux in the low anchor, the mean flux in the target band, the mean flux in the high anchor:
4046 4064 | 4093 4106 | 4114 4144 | 0.287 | 2.54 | 1.96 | 2.57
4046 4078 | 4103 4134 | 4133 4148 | 0.109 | 2.48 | 2.38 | 2.68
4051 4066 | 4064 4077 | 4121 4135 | 0.055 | 2.49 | 2.39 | 2.61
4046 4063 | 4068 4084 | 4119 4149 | 0.061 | 2.55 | 2.42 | 2.6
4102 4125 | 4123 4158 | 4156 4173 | -0.068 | 2.29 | 2.65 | 2.68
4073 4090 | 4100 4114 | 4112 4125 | 0.129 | 2.53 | 2.15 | 2.37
